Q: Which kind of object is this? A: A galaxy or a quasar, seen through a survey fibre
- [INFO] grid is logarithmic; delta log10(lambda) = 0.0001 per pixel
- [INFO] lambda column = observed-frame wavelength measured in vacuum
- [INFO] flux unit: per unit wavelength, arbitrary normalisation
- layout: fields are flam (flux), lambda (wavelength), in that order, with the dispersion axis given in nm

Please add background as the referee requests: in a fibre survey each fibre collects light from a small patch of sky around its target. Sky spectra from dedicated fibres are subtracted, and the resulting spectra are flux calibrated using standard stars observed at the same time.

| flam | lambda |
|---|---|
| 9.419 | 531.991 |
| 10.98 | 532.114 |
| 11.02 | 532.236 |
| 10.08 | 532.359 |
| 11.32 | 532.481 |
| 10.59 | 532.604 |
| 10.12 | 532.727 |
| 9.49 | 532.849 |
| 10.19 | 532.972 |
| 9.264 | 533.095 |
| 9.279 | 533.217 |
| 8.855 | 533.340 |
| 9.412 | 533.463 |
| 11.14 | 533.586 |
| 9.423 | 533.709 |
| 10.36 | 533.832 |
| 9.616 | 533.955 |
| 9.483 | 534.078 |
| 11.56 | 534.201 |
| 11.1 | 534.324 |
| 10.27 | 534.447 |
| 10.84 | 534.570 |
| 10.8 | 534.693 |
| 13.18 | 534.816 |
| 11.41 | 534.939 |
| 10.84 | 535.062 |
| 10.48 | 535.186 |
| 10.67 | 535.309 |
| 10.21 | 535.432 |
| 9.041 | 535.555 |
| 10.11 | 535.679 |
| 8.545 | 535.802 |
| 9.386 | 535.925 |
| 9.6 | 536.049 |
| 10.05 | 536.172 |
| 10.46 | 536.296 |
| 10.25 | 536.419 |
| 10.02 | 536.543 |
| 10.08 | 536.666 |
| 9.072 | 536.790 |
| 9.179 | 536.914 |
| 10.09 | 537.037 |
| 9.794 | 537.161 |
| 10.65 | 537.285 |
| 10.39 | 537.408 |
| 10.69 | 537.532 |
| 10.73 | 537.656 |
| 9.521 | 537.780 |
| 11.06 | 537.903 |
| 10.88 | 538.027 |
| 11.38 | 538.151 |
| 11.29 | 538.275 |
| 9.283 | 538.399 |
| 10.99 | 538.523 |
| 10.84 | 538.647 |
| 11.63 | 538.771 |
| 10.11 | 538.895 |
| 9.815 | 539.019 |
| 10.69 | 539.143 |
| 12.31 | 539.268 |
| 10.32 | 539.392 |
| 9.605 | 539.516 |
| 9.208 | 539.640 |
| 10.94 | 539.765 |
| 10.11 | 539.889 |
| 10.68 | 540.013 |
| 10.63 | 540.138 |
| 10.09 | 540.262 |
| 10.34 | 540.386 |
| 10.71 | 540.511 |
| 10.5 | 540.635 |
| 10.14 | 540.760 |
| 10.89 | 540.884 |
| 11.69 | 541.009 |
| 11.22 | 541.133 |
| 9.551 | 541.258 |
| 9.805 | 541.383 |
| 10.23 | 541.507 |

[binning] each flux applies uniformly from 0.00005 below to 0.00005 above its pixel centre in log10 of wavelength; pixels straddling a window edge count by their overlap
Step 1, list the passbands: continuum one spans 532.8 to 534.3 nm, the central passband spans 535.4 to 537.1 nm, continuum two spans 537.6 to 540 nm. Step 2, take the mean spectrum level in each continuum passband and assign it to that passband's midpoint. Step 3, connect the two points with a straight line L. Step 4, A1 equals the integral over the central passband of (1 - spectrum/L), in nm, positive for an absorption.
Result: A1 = 0.09 nm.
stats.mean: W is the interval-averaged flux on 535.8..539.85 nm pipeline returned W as 10.3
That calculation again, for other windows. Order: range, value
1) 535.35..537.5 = 9.84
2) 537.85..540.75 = 10.6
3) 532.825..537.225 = 10.1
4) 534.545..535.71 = 10.8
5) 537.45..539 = 10.7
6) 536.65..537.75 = 10.1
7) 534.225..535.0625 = 11.3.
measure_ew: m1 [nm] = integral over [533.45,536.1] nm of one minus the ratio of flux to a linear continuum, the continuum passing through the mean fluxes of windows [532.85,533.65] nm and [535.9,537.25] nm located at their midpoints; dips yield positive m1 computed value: -0.17 nm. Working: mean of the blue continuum 9.67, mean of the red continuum 9.84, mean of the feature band 10.4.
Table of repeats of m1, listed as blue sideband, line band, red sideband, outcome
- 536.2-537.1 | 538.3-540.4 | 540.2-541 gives -0.03 nm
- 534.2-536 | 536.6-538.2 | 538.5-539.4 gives 0.07 nm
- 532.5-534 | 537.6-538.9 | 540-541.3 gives -0.05 nm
